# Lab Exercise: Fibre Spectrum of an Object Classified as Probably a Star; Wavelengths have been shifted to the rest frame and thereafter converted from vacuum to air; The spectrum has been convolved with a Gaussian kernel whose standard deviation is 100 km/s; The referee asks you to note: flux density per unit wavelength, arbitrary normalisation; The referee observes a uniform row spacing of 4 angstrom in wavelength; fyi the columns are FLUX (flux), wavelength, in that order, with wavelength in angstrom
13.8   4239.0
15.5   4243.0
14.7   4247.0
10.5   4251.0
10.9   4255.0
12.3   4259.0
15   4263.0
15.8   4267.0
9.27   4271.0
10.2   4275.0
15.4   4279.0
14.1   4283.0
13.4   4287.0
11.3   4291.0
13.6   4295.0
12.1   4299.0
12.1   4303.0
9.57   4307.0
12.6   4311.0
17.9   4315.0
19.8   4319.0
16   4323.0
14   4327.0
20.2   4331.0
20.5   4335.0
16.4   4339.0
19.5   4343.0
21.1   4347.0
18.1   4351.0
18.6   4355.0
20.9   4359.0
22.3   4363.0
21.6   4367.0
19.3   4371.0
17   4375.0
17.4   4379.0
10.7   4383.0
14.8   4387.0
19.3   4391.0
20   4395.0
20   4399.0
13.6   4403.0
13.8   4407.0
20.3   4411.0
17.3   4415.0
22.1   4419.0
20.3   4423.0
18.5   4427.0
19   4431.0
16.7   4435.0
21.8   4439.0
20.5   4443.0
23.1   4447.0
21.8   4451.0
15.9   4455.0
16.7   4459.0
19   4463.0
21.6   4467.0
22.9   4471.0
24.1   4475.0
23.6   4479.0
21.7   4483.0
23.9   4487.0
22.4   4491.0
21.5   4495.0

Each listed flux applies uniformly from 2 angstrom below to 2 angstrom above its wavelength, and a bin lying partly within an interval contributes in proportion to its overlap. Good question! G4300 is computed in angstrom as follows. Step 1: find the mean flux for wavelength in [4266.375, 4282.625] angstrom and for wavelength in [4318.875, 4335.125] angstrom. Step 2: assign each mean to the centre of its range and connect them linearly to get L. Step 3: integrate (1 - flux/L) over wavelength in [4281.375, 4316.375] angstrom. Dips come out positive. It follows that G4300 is 4.7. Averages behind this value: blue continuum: 12.5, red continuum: 17.6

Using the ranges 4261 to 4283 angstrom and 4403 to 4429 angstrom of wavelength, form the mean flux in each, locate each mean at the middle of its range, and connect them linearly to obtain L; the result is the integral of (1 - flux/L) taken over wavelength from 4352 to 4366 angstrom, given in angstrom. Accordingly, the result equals -3.59 angstrom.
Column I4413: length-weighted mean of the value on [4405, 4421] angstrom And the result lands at 18.4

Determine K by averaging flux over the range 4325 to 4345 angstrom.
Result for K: 18.1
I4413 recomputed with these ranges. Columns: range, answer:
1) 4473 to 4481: 23.9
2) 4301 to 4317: 13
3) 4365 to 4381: 18.8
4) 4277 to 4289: 14.3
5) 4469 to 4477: 23.5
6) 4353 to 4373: 20.5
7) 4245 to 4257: 12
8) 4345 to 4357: 19.3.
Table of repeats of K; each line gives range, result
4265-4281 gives 12.7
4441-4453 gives 21.8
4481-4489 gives 22.8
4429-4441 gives 19.2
